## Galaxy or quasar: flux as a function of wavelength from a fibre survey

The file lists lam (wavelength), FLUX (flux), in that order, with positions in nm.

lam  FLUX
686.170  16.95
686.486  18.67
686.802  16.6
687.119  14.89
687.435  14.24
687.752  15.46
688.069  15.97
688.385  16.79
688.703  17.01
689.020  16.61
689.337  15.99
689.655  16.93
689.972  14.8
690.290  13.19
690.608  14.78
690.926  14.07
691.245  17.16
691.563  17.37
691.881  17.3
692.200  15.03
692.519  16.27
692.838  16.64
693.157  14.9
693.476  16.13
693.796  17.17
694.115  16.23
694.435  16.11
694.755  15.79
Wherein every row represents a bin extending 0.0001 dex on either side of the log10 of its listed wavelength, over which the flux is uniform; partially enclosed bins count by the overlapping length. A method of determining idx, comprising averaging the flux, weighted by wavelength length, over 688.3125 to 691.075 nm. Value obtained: 15.5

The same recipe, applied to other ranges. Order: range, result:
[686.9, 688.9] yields 15.8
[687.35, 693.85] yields 15.9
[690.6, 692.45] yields 16.1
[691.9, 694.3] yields 16.1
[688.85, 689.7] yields 16.5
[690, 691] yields 14.1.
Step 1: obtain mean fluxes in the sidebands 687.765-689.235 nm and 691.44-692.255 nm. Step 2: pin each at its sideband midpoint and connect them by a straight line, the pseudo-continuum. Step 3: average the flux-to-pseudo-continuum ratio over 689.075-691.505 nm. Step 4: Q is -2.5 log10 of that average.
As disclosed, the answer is 0.08 mag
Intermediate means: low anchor 16.5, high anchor 16.7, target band 15.4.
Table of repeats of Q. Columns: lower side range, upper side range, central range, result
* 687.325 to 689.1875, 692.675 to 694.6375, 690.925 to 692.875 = -0.02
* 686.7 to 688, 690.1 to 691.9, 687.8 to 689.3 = -0.08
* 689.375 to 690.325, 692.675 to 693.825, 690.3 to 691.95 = -0.01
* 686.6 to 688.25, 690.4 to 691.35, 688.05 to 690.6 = -0.04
